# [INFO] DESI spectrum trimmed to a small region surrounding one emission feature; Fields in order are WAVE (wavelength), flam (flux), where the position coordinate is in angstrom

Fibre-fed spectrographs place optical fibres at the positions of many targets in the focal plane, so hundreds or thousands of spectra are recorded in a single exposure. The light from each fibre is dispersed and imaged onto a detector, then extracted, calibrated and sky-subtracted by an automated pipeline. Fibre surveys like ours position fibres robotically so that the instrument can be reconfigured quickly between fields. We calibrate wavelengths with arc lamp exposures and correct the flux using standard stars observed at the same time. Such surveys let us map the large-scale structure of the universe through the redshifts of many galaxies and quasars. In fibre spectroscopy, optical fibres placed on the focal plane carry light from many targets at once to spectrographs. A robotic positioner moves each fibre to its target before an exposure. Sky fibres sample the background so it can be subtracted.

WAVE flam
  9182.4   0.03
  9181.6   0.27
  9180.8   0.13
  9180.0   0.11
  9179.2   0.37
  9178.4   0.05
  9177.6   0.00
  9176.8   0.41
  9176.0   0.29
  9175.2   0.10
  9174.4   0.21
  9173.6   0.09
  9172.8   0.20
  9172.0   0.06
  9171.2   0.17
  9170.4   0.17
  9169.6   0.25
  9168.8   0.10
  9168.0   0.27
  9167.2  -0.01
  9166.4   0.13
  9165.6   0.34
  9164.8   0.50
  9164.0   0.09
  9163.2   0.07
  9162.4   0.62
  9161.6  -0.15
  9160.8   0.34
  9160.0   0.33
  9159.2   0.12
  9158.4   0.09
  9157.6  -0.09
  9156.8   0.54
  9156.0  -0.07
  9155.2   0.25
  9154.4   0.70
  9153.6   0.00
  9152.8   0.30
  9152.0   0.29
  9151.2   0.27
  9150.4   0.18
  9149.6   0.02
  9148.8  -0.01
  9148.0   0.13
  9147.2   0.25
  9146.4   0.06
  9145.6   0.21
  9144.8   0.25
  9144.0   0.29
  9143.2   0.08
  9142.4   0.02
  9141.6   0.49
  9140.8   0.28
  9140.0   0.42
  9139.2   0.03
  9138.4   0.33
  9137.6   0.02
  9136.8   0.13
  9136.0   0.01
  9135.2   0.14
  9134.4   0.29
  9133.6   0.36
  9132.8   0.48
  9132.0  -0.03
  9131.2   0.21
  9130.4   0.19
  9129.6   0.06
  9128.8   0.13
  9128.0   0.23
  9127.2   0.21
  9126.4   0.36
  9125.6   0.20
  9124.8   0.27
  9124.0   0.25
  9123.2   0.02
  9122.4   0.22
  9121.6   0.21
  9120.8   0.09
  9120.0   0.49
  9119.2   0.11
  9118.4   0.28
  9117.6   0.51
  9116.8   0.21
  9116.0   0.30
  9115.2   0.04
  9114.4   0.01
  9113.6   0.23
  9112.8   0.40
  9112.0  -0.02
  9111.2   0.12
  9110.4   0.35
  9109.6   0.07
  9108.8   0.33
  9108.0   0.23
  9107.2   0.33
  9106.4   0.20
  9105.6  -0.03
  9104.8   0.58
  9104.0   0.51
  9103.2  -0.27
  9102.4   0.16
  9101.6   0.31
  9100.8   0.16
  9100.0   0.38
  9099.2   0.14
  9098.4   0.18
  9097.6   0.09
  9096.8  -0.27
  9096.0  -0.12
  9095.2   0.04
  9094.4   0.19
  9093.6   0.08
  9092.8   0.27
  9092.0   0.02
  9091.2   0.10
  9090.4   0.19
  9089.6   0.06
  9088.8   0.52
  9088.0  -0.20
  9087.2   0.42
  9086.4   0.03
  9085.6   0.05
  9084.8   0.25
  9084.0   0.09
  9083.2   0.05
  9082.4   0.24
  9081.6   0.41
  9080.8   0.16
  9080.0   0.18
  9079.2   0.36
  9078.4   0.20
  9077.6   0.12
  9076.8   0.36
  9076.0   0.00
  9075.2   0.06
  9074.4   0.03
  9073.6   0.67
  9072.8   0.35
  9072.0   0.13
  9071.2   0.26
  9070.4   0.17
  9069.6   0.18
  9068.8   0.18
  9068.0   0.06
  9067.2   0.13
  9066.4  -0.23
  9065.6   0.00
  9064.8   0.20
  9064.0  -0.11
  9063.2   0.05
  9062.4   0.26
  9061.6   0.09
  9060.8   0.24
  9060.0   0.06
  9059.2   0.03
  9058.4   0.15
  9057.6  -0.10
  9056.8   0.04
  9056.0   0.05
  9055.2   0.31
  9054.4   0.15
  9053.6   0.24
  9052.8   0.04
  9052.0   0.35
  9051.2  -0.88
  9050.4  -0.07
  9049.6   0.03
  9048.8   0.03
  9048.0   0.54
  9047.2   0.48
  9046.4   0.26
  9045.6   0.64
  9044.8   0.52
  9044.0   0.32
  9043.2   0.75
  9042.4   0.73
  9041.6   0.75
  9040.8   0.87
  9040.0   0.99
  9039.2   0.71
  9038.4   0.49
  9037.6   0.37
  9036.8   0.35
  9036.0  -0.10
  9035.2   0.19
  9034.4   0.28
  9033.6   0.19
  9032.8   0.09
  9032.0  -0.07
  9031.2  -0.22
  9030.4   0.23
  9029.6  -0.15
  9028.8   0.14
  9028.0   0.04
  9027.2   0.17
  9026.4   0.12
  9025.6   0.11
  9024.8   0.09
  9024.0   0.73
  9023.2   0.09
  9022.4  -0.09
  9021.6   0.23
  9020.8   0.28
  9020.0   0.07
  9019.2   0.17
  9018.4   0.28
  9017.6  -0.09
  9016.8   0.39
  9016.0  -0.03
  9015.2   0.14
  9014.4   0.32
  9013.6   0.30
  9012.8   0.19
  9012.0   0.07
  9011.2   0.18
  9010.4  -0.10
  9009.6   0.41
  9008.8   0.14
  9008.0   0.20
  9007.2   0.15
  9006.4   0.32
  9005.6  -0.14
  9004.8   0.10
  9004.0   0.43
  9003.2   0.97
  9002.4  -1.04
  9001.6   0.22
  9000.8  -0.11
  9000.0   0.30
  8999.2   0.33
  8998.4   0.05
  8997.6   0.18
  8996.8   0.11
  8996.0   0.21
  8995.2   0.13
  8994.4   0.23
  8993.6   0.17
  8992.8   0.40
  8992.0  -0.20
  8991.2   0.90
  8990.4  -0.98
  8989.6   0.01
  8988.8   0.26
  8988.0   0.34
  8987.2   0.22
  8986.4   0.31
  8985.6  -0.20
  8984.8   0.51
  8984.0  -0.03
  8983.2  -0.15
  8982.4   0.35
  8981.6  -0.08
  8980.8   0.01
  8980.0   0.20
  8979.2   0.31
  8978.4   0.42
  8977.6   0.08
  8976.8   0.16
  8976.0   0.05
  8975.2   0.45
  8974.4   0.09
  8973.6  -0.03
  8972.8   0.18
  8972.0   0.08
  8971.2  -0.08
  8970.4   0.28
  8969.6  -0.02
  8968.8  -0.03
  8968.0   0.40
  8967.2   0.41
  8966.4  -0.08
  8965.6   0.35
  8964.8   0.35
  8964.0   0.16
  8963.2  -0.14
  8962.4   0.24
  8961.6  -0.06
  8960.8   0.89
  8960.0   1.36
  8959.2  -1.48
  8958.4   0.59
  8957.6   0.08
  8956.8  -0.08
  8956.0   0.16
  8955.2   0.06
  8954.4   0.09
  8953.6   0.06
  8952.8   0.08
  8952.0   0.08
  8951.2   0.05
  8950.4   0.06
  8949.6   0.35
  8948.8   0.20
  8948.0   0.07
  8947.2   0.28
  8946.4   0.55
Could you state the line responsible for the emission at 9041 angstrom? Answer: Hbeta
